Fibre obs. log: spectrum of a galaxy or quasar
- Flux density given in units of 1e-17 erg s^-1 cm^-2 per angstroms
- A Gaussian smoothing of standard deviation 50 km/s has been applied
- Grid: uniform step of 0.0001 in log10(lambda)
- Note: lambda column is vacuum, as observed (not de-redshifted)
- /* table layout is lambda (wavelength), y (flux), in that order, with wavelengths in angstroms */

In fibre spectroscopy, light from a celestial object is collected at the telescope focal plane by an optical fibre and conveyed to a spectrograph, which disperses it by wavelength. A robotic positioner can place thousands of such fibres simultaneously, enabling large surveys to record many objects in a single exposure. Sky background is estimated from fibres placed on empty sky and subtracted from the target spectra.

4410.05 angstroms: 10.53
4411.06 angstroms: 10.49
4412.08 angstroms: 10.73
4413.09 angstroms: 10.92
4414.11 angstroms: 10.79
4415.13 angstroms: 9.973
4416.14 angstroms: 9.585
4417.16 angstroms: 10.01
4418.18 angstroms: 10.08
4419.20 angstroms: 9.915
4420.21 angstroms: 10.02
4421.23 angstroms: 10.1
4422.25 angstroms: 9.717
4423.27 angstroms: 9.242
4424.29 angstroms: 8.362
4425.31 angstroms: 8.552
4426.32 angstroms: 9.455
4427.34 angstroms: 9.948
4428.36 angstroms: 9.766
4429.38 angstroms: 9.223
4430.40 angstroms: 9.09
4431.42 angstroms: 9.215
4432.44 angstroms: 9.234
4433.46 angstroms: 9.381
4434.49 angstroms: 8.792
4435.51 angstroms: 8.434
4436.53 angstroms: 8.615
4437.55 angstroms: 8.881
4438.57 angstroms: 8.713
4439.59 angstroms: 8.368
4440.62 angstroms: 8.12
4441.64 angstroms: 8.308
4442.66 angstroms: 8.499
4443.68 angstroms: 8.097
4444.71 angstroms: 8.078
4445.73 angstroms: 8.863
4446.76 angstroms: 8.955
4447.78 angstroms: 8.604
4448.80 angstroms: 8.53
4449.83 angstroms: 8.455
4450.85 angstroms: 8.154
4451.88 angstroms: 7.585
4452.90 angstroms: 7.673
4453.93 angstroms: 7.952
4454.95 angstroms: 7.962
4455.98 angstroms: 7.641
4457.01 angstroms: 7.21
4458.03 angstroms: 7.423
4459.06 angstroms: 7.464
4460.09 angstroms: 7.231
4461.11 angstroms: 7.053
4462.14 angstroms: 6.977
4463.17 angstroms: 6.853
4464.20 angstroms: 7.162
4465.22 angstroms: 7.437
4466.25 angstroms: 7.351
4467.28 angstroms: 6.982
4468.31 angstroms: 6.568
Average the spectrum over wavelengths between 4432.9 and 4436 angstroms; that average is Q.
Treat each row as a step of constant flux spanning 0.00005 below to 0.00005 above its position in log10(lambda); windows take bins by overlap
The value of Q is 8.86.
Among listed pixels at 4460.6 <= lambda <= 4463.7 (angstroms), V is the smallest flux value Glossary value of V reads 6.853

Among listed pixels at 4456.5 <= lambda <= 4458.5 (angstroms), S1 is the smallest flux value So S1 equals 7.21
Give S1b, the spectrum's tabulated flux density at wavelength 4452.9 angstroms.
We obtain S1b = 7.673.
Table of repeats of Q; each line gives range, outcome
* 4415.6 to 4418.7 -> 9.89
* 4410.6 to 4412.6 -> 10.6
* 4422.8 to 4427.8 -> 9.11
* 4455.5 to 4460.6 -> 7.39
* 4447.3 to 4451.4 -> 8.42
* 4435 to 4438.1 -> 8.66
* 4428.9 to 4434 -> 9.21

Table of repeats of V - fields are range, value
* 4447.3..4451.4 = 8.154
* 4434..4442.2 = 8.12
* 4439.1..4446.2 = 8.078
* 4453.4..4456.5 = 7.641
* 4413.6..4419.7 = 9.585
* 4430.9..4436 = 8.434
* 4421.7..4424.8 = 8.362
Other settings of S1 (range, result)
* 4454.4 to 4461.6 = 7.053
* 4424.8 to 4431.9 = 8.552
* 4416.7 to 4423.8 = 9.242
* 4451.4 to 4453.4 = 7.585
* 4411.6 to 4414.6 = 10.73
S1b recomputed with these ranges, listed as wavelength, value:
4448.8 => 8.53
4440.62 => 8.12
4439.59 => 8.368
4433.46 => 9.381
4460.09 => 7.231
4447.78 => 8.604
